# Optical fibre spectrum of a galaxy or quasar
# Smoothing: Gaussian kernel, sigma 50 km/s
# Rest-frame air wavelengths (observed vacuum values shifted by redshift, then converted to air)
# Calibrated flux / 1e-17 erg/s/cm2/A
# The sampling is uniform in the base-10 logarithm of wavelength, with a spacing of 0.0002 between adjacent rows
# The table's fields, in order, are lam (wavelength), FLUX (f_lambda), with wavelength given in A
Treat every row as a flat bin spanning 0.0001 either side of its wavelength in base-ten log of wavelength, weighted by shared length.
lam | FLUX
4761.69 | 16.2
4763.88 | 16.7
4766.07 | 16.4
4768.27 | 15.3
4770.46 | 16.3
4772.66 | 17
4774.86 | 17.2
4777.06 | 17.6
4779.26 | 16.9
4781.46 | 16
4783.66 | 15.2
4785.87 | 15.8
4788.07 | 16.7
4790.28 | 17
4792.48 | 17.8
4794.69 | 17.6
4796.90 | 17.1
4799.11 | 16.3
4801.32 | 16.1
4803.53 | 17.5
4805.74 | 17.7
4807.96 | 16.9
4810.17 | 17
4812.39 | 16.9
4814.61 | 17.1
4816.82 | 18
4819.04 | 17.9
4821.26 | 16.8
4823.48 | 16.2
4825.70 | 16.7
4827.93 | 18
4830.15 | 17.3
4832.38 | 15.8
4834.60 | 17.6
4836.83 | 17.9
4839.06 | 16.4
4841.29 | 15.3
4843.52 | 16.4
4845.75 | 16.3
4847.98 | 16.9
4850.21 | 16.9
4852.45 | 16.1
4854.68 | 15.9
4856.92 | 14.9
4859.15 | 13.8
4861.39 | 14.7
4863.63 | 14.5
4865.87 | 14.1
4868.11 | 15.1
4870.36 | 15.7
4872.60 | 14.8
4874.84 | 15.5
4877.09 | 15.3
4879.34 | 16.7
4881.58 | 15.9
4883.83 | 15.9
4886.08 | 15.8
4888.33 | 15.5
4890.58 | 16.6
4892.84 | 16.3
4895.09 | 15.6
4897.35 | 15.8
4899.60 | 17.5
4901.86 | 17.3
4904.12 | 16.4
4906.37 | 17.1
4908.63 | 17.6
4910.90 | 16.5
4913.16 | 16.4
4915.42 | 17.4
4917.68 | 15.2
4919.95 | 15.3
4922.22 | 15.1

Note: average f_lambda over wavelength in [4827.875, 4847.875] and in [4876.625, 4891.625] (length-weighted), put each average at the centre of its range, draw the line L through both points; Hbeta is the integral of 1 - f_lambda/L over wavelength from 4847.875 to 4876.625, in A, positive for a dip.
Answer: 1.92 A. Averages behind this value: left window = 16.7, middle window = 15.2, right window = 16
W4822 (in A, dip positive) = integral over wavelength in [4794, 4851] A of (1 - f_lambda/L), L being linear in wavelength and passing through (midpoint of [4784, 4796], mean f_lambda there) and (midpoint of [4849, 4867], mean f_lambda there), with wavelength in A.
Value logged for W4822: -3.3 A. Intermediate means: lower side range 16.9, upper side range 15.1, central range 16.9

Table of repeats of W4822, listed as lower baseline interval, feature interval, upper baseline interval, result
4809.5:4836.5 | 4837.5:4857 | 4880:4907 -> 0.7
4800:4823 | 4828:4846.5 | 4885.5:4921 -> 0.3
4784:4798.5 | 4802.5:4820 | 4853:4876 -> -1.1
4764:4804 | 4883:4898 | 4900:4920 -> 0.7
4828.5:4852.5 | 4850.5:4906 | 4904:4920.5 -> 3.0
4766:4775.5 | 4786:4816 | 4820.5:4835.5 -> -0.6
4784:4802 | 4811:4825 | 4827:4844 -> -0.3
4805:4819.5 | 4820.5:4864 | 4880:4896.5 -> 1.4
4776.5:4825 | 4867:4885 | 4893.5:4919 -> 1.2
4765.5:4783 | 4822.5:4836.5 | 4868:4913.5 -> -0.5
